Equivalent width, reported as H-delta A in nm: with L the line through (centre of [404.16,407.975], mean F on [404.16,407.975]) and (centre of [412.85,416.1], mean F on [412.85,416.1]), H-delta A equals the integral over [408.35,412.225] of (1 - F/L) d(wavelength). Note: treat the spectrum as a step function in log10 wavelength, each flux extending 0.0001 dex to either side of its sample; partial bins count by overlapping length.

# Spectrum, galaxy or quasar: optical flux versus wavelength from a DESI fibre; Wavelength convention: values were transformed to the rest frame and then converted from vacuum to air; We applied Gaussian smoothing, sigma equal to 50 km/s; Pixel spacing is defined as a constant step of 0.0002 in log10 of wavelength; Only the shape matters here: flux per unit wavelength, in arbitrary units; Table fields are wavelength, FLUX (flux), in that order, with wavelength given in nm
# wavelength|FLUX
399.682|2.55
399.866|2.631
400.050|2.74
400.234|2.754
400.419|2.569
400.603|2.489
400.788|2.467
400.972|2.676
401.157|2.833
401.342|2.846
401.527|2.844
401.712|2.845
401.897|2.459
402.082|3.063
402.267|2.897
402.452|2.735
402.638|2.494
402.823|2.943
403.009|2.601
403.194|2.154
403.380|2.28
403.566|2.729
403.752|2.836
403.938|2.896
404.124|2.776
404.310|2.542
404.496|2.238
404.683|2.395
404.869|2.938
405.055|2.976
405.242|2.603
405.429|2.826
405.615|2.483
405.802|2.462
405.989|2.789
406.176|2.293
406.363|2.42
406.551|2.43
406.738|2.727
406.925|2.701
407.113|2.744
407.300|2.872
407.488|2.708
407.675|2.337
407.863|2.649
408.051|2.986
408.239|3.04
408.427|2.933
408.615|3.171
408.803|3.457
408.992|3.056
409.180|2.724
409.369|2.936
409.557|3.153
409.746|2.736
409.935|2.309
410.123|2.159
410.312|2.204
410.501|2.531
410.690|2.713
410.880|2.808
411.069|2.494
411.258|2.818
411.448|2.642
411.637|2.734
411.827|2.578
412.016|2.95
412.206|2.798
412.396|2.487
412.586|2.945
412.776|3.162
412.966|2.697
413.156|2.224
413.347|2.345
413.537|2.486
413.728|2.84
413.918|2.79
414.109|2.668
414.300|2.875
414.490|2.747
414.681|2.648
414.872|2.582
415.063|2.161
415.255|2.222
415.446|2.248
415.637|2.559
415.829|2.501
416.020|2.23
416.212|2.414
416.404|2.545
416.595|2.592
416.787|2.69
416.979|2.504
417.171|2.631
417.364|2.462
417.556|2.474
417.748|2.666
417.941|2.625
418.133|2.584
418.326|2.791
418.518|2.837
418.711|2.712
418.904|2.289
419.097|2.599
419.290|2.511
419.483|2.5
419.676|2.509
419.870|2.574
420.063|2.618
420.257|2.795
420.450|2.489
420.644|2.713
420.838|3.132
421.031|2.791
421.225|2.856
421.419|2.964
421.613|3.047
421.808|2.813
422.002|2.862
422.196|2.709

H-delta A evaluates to -0.28 nm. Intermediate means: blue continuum 2.61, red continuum 2.52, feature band 2.76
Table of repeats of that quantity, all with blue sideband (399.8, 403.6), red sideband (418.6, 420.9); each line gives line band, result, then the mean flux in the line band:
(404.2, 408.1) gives 0.049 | 2.62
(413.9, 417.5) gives 0.140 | 2.52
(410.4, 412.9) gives -0.098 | 2.74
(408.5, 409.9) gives -0.188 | 3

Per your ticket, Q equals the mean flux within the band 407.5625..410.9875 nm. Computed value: 2.77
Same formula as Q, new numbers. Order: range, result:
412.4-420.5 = 2.58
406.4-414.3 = 2.72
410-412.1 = 2.6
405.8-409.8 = 2.8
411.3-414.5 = 2.7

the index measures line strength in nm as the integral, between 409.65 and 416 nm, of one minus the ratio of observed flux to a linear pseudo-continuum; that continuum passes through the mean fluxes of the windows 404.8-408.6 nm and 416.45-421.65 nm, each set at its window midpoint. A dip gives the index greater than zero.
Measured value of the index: 0.22 nm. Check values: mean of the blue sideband 2.7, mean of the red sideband 2.66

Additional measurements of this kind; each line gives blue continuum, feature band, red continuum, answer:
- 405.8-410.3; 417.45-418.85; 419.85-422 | 0.07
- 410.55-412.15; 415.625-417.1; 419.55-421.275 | 0.11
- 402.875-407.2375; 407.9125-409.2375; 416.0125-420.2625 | -0.23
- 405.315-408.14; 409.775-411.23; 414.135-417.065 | 0.05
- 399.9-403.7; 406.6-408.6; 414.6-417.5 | -0.15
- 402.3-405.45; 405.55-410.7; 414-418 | -0.20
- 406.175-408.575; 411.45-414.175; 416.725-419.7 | -0.05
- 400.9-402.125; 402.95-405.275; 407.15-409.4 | 0.18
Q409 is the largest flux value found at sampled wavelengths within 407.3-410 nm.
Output 3.457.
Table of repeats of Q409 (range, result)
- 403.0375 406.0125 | 2.976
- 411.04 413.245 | 3.162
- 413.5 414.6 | 2.875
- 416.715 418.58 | 2.837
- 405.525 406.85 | 2.789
